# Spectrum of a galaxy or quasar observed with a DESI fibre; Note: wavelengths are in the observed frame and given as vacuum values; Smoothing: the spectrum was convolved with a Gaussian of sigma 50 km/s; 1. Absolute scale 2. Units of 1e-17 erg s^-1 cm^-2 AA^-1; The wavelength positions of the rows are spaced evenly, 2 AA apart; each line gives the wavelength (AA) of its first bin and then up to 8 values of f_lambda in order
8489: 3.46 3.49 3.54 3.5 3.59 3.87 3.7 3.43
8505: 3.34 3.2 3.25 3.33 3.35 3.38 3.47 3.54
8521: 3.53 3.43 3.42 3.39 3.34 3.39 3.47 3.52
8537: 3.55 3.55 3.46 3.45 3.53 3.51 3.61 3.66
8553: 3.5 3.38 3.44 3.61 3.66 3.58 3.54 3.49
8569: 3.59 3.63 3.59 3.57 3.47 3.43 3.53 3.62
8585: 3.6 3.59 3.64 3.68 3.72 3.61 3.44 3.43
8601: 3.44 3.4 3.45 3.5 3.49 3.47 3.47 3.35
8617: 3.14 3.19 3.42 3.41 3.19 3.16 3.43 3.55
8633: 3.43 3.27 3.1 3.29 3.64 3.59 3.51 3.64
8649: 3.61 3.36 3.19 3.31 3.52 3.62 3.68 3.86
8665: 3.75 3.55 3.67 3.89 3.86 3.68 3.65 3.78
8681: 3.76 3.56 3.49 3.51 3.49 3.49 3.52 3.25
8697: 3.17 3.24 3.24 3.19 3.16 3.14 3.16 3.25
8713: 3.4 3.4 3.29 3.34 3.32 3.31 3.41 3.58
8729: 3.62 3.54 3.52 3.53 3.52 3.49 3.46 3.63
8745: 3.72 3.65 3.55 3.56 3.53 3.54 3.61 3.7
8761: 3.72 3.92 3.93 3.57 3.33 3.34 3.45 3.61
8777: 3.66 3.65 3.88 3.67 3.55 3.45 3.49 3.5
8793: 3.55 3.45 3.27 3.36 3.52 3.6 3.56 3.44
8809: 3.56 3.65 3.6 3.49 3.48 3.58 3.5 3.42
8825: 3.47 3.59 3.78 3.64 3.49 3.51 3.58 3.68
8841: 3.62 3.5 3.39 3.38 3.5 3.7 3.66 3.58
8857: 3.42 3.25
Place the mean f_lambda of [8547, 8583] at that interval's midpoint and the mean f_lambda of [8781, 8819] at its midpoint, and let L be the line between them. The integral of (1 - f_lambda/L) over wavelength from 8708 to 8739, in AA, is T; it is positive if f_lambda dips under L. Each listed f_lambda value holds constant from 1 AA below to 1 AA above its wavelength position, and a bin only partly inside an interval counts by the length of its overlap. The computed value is 1.0 AA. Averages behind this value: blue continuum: 3.55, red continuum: 3.52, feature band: 3.42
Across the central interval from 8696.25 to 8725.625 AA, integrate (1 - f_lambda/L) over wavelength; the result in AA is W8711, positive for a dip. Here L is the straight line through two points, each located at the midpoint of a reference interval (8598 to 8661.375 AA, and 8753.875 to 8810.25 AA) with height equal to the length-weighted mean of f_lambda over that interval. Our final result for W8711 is 1.9 AA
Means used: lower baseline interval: 3.41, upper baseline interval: 3.57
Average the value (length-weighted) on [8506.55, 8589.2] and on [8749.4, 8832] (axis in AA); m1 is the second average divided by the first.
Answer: 1.0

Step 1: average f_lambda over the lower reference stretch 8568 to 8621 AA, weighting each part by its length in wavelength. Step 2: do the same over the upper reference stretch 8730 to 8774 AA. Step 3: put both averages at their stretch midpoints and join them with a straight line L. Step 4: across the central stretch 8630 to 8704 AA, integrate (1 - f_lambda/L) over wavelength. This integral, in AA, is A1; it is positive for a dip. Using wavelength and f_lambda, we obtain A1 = 0.6 AA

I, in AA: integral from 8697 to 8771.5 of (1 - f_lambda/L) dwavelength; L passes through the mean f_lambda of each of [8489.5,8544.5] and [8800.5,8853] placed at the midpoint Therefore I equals 1.2 AA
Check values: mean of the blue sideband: 3.46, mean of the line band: 3.47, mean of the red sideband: 3.55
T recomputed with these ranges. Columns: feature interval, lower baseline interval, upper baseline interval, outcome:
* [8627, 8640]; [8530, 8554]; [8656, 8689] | 1.1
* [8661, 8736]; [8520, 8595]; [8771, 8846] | 1.3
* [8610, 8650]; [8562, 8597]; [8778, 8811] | 2.0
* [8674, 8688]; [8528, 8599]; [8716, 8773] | -0.4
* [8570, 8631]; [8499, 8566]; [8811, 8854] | 0.4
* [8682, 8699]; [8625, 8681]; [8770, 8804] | 0.5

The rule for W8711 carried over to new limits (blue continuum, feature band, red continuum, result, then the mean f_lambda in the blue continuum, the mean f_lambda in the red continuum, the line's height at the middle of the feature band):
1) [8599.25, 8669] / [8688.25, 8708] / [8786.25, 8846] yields 1.1 AA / 3.44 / 3.52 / 3.47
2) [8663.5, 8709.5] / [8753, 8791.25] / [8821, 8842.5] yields -0.7 AA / 3.49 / 3.57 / 3.54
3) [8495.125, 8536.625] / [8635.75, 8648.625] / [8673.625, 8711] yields -0.2 AA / 3.45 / 3.42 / 3.43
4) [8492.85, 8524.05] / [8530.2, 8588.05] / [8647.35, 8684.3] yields -0.3 AA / 3.46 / 3.63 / 3.52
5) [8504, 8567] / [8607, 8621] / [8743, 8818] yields 0.5 AA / 3.46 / 3.57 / 3.5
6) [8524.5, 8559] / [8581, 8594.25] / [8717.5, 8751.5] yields -0.5 AA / 3.49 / 3.51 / 3.49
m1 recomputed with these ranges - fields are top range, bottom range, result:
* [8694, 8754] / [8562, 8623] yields 0.97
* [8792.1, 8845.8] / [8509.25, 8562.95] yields 1.01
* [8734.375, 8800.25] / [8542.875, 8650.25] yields 1.02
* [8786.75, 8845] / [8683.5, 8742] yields 1.04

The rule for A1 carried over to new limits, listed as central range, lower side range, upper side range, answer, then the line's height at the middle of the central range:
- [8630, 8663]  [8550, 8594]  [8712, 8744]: 0.45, 3.52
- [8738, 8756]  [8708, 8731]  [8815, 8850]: -0.81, 3.42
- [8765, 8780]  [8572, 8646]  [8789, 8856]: -0.12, 3.51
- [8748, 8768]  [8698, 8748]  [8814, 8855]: -1.24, 3.45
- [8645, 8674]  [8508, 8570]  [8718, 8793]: -0.64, 3.53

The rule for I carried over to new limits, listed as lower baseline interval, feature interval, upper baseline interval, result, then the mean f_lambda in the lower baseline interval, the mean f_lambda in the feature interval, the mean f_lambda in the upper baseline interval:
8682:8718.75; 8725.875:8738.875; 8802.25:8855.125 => -0.61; 3.33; 3.55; 3.55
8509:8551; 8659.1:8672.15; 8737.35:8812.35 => -0.76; 3.46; 3.73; 3.57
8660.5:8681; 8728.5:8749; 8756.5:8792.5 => 0.50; 3.74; 3.57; 3.61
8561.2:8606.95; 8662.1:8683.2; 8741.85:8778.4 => -0.91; 3.55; 3.73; 3.61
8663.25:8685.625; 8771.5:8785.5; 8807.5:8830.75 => -0.13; 3.7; 3.63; 3.56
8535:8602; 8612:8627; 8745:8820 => 1.07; 3.55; 3.3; 3.57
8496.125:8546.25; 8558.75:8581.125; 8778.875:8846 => -0.54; 3.46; 3.56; 3.54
